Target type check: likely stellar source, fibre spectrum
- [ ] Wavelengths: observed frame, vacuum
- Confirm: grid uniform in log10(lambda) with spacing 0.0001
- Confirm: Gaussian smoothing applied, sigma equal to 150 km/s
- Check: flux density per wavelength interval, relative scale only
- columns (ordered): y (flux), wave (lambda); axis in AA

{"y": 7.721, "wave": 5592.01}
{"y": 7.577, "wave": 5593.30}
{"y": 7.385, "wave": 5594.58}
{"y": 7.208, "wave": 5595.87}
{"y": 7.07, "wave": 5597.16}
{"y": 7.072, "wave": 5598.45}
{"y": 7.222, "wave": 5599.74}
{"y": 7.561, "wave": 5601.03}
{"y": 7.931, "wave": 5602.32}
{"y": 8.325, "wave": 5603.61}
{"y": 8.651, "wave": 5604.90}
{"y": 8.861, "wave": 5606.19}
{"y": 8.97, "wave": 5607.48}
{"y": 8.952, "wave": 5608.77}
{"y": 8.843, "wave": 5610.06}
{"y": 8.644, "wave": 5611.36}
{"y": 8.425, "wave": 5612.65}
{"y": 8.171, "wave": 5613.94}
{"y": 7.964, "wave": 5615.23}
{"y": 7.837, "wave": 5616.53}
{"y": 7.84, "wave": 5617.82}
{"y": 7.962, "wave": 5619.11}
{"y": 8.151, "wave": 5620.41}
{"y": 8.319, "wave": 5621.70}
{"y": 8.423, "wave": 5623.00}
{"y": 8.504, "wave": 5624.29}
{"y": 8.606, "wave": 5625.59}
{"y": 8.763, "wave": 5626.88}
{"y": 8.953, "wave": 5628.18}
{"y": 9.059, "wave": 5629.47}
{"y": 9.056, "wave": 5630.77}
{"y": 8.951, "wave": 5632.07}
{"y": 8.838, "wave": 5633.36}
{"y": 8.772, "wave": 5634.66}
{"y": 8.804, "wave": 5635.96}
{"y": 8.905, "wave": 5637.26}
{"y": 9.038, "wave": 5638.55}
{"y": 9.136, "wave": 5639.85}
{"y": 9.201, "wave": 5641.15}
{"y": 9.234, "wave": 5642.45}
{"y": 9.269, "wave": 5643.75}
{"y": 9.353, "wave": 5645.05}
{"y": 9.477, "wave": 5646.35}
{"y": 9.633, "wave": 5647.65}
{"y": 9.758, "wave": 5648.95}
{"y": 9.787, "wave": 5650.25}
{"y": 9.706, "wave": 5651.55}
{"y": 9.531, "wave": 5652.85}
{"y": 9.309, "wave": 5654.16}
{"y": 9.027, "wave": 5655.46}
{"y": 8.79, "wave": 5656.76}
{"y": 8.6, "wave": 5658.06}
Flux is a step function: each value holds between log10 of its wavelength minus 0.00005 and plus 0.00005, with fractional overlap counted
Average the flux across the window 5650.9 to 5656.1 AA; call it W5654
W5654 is 9.39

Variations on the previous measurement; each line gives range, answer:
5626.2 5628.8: 8.86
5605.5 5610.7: 8.91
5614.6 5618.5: 7.88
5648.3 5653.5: 9.7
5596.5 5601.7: 7.23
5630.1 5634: 8.95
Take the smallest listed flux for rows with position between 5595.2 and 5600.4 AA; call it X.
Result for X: 7.07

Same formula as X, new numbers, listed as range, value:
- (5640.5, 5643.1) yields 9.201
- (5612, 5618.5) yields 7.837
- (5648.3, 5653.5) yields 9.531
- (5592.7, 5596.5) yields 7.208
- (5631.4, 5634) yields 8.838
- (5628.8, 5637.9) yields 8.772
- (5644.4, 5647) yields 9.353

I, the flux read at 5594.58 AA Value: 7.385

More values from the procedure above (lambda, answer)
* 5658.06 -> 8.6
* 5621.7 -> 8.319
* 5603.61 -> 8.325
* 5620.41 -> 8.151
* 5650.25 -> 9.787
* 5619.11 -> 7.962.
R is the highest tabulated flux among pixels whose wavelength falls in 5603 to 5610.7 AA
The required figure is 8.97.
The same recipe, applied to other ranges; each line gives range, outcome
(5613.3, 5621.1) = 8.171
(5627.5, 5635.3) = 9.059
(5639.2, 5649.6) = 9.758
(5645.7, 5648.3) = 9.633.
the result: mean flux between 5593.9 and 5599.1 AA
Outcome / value 7.19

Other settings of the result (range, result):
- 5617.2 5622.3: 8.07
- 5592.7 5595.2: 7.5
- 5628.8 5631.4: 9.06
